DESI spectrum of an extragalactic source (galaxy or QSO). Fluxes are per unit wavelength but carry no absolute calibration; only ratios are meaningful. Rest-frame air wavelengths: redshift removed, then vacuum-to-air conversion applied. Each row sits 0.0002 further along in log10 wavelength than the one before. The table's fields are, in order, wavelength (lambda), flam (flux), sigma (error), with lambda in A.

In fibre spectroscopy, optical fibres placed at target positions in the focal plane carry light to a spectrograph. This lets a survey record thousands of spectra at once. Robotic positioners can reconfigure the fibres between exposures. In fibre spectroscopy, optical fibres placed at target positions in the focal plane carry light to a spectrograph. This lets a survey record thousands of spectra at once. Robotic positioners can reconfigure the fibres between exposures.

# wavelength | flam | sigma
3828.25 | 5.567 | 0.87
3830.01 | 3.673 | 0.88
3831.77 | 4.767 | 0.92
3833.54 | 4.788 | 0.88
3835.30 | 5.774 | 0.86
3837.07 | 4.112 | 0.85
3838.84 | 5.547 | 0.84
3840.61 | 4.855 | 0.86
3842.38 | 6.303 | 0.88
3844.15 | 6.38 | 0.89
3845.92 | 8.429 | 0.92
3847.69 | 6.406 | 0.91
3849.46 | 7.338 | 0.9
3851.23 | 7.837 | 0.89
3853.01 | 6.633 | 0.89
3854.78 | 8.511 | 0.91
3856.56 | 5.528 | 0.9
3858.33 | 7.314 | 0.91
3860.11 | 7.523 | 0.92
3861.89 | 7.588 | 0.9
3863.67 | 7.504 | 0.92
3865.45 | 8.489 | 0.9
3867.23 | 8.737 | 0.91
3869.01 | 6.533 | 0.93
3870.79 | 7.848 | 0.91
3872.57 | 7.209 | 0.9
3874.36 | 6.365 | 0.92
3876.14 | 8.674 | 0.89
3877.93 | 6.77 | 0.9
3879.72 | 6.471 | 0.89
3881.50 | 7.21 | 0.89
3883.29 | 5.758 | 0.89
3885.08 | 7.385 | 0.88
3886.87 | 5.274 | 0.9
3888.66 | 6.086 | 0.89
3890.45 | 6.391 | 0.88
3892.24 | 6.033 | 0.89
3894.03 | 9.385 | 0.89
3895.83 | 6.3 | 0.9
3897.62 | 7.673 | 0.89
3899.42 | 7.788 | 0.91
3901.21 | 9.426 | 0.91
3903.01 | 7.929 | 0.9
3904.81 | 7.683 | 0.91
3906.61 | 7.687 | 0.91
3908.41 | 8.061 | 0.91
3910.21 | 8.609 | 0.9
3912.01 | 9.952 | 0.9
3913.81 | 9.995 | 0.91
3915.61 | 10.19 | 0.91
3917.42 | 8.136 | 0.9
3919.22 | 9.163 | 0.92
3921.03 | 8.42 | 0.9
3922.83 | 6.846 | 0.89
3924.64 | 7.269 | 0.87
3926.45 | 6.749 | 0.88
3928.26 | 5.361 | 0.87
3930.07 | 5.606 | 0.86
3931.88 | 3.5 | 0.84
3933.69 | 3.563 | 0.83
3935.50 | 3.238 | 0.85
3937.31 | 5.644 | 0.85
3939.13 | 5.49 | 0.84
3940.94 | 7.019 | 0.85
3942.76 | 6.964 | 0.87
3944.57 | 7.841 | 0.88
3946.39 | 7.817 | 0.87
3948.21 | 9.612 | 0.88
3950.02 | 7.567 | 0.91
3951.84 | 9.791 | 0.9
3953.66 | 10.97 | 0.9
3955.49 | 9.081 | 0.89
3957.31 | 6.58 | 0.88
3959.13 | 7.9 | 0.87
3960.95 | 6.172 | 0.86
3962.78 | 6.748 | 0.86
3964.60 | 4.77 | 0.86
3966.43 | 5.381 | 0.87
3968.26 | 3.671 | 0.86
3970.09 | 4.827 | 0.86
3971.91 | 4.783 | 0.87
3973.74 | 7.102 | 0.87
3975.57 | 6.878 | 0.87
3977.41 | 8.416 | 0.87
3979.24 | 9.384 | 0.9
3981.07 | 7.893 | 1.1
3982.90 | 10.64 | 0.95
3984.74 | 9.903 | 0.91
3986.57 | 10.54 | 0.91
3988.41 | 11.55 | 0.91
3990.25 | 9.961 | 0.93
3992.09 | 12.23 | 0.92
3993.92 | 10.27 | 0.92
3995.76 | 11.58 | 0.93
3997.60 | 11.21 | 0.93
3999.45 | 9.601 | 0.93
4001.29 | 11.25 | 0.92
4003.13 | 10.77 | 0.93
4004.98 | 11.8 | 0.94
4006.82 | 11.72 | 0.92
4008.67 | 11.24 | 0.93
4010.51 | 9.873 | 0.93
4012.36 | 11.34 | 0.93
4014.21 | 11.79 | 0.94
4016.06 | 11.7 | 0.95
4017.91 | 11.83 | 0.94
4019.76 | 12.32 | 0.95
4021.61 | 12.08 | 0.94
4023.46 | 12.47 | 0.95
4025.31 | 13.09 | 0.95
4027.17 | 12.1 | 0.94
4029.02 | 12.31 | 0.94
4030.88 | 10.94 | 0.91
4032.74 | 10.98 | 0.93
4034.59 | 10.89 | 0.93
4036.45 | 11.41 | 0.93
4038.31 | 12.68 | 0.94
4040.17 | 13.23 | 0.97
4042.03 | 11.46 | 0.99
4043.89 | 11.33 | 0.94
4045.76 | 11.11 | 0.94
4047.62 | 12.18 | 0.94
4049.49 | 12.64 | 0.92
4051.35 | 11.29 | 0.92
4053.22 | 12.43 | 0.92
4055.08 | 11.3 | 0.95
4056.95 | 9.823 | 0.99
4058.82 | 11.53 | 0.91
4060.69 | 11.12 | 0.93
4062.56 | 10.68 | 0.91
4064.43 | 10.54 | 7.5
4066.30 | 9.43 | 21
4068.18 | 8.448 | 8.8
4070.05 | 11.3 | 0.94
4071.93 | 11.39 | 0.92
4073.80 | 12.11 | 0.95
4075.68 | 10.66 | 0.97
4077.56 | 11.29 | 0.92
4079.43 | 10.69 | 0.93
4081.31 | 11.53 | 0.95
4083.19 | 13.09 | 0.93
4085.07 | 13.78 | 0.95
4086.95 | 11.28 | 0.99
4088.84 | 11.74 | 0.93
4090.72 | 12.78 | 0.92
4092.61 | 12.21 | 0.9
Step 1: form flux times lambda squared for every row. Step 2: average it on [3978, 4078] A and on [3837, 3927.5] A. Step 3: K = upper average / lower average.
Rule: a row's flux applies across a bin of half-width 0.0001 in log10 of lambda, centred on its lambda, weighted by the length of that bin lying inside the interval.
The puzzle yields 1.6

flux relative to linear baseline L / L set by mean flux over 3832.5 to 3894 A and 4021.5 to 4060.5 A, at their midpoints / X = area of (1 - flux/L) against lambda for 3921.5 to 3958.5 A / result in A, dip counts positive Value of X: 8.7 A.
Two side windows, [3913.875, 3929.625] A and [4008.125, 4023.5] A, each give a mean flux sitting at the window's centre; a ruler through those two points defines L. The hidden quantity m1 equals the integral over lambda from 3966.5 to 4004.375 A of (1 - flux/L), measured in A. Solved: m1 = 5.0 A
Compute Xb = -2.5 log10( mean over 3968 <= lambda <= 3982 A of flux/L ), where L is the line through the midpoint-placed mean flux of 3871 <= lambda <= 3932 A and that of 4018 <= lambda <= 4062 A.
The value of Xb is 0.40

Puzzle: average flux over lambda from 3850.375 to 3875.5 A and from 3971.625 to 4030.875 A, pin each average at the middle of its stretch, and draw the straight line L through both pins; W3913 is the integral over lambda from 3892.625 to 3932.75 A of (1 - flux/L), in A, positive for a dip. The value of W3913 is 3.63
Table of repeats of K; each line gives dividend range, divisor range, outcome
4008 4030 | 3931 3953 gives 1.88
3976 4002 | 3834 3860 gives 1.69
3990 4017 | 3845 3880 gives 1.61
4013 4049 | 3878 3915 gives 1.68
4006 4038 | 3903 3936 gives 1.69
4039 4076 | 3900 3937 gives 1.64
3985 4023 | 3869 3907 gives 1.66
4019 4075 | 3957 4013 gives 1.32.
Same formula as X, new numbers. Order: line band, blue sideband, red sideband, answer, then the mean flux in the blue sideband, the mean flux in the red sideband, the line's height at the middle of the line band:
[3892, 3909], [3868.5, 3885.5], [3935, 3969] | -2.03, 7.02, 7.02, 7.02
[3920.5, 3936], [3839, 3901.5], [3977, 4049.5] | 5.56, 7.1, 11.2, 8.78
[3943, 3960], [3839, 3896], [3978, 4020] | 1.71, 7.02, 10.8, 9.47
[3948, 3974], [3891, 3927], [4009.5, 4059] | 7.22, 8.16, 11.7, 9.64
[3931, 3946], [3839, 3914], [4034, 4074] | 5.57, 7.34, 11.3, 8.71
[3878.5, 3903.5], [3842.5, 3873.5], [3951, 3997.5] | 1.92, 7.37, 8.33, 7.65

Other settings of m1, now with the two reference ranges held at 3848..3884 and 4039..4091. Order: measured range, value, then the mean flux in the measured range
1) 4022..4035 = -1.5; 11.9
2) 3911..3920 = -1.3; 9.48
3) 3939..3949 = 1.5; 7.59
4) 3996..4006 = -0.9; 11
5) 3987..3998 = -1.3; 11.1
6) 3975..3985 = 0.8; 8.85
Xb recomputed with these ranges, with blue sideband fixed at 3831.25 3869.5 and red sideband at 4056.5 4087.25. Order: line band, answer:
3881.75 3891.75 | 0.19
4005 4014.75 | -0.14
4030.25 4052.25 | -0.12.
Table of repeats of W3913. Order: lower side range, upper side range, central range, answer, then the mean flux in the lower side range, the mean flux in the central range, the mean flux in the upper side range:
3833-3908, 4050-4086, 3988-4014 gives -3.4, 7.01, 11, 11.2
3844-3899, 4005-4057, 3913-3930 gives 1.4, 7.16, 7.88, 11.7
